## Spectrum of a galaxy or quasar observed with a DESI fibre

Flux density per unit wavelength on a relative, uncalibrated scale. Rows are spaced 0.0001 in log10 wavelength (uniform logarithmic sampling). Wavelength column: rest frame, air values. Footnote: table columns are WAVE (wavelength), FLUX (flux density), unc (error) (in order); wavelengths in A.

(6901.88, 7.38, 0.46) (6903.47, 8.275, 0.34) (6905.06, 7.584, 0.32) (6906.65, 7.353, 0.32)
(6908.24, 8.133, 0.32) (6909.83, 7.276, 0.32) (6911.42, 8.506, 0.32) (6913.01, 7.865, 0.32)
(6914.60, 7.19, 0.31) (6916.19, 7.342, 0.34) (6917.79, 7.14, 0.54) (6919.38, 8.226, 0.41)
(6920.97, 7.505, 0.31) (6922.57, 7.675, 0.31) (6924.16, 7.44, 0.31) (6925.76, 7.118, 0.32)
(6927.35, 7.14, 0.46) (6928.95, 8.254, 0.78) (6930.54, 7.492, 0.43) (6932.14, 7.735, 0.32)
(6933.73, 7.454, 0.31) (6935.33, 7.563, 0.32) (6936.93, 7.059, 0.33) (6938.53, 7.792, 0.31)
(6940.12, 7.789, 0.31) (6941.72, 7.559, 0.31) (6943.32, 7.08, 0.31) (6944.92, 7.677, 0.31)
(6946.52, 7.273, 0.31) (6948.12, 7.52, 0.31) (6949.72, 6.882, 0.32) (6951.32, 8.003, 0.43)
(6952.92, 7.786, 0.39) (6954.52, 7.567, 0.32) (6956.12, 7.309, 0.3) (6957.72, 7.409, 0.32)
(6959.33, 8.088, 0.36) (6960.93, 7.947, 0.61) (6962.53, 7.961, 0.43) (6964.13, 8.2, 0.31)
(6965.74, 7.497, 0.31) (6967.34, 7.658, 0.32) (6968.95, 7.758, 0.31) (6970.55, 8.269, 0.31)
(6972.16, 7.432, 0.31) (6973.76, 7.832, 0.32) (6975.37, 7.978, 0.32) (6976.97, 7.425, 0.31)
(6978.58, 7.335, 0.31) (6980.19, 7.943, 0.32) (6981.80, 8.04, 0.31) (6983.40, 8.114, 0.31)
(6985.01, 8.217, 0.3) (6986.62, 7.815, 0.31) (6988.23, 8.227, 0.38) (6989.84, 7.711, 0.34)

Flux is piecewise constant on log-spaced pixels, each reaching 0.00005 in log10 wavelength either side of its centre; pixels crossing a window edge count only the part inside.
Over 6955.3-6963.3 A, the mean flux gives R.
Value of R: 7.74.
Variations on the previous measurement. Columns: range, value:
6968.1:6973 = 7.82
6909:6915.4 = 7.72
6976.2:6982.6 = 7.68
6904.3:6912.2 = 7.77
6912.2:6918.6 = 7.39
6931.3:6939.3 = 7.51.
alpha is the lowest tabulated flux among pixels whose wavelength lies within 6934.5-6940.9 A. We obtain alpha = 7.059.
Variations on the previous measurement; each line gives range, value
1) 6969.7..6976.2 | 7.432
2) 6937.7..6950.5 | 6.882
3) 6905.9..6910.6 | 7.276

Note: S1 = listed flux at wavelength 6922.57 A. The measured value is 7.675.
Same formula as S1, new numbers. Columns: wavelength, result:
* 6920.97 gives 7.505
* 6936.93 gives 7.059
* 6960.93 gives 7.947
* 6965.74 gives 7.497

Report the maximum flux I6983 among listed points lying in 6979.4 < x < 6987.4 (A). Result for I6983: 8.217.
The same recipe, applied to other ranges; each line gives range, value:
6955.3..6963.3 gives 8.088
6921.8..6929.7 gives 8.254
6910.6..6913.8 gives 8.506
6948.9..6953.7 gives 8.003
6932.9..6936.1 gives 7.563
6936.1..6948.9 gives 7.792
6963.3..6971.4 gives 8.269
